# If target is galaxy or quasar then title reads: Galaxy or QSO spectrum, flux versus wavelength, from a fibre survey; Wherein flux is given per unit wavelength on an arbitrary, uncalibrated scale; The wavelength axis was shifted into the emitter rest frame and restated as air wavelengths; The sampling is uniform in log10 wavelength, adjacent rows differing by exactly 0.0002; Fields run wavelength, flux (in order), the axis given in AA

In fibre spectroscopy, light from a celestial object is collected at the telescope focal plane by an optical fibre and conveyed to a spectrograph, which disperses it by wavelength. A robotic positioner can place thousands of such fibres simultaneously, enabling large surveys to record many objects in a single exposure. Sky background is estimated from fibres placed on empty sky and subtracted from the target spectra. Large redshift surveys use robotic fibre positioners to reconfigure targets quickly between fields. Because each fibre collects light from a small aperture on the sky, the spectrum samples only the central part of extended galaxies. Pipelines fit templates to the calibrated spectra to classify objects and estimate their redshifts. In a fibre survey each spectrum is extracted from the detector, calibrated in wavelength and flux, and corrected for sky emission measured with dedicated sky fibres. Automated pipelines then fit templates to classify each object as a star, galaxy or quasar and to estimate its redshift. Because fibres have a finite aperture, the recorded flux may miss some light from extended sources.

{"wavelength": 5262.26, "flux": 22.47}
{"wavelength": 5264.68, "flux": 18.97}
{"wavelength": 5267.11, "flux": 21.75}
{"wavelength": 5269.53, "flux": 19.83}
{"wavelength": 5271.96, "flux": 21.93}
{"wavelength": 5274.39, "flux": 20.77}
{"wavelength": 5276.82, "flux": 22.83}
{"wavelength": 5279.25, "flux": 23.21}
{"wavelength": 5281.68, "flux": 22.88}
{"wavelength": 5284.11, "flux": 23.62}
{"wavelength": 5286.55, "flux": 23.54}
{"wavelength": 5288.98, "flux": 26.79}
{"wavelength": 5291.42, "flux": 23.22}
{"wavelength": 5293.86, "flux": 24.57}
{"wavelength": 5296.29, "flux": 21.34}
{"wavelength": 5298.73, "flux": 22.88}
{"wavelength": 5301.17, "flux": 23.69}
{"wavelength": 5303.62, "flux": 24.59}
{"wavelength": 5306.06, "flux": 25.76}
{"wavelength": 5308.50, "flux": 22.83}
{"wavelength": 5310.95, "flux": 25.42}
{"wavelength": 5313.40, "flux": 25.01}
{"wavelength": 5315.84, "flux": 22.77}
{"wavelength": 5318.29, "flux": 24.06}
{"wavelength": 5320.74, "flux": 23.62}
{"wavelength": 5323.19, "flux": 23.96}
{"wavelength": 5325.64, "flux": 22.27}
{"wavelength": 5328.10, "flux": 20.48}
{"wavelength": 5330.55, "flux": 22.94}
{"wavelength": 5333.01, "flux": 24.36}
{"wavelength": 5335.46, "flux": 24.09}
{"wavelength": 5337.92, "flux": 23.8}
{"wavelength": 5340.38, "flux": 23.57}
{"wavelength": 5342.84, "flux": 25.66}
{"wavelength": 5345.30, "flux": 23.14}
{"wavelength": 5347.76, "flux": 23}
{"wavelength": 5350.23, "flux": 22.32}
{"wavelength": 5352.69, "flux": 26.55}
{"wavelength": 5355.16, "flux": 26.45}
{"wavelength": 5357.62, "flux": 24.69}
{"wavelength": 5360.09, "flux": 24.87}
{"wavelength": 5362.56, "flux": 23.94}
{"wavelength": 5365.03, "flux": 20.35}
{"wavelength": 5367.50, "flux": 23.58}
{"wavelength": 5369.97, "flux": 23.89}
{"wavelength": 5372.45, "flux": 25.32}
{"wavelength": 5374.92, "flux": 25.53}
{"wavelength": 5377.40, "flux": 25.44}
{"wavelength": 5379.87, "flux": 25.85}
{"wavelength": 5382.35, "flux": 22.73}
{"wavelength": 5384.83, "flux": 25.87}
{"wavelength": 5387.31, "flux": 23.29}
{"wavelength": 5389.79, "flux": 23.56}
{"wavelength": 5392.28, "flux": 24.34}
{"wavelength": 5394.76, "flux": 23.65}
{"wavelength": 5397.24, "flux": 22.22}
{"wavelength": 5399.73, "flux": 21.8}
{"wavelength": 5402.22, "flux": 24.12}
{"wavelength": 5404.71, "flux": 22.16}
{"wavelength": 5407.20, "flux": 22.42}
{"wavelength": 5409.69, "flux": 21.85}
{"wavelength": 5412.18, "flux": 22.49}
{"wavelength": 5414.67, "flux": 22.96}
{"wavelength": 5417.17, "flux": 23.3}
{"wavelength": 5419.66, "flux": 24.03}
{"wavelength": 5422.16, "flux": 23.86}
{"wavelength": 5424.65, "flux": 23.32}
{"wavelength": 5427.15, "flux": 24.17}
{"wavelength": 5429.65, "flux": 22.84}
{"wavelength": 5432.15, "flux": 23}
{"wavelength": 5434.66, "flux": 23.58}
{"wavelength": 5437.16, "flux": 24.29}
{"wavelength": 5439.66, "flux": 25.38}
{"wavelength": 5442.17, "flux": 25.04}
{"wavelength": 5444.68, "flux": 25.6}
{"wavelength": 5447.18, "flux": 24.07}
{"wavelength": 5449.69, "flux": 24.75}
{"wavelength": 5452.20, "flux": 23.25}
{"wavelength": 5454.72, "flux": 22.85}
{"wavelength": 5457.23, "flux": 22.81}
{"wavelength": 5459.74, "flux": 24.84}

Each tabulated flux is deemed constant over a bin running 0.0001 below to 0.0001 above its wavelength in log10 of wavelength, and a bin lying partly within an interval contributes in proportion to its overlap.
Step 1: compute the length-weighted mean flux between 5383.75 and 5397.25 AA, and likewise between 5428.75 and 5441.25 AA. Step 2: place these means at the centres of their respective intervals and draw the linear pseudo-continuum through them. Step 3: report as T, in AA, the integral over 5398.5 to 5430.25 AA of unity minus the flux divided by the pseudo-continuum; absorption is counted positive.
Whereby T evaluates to 1.2 AA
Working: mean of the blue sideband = 23.9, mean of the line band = 23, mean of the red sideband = 23.9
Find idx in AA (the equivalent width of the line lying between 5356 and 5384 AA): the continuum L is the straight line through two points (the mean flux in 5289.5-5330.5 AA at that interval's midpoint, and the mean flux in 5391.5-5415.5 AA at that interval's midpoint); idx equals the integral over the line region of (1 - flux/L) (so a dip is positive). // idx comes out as -1.46 AA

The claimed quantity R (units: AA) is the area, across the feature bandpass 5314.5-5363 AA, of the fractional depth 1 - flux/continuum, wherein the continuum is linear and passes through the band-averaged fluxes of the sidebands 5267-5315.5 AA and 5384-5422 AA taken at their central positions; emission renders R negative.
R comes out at -1.1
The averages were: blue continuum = 23.4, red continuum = 23.2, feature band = 23.8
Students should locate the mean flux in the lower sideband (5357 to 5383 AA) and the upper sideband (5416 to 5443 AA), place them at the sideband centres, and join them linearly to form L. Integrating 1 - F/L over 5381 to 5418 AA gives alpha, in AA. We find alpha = 1.4 AA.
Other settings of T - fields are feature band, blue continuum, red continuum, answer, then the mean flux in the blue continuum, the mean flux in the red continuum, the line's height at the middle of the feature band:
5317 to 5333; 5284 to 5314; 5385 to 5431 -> 0.6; 24.1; 23.2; 23.9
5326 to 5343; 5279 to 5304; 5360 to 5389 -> 0.4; 23.7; 24.2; 23.9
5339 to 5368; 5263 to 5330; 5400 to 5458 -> -0.9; 23.1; 23.5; 23.3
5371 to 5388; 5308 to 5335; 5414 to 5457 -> -0.9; 23.5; 23.9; 23.7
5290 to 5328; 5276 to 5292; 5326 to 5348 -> -0.1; 23.8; 23.4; 23.6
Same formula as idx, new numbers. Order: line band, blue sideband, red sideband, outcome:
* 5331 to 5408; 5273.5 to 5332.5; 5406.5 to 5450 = -1.1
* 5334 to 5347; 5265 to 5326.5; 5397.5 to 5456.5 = -0.4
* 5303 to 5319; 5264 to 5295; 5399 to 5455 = -1.0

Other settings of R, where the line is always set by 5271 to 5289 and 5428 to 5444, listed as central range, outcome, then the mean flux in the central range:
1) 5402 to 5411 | 0.53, 22.5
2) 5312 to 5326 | -0.28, 23.7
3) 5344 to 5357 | -0.47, 24.3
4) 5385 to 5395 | -0.08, 23.9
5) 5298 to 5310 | -0.46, 24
